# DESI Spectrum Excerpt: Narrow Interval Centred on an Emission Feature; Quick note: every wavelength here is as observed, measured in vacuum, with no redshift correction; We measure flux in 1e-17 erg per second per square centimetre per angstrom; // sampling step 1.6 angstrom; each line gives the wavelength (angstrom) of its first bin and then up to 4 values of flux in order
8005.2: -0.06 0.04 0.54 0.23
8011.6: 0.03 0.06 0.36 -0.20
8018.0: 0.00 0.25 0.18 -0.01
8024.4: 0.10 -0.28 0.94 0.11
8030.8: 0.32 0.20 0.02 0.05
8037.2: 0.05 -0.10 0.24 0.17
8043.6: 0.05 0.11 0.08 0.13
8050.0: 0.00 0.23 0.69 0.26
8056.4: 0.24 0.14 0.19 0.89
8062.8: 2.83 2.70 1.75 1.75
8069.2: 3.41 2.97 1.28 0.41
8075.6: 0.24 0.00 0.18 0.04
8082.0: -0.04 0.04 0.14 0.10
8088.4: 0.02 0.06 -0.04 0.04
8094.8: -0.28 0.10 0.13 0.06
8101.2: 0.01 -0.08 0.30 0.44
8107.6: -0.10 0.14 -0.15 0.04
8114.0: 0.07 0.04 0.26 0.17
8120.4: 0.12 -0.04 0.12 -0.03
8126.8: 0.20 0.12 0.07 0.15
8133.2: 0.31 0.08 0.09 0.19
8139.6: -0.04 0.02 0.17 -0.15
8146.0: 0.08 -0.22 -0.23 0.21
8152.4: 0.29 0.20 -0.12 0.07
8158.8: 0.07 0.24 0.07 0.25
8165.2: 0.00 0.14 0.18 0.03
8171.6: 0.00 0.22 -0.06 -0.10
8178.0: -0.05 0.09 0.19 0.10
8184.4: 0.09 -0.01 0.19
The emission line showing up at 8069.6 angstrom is [O II]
